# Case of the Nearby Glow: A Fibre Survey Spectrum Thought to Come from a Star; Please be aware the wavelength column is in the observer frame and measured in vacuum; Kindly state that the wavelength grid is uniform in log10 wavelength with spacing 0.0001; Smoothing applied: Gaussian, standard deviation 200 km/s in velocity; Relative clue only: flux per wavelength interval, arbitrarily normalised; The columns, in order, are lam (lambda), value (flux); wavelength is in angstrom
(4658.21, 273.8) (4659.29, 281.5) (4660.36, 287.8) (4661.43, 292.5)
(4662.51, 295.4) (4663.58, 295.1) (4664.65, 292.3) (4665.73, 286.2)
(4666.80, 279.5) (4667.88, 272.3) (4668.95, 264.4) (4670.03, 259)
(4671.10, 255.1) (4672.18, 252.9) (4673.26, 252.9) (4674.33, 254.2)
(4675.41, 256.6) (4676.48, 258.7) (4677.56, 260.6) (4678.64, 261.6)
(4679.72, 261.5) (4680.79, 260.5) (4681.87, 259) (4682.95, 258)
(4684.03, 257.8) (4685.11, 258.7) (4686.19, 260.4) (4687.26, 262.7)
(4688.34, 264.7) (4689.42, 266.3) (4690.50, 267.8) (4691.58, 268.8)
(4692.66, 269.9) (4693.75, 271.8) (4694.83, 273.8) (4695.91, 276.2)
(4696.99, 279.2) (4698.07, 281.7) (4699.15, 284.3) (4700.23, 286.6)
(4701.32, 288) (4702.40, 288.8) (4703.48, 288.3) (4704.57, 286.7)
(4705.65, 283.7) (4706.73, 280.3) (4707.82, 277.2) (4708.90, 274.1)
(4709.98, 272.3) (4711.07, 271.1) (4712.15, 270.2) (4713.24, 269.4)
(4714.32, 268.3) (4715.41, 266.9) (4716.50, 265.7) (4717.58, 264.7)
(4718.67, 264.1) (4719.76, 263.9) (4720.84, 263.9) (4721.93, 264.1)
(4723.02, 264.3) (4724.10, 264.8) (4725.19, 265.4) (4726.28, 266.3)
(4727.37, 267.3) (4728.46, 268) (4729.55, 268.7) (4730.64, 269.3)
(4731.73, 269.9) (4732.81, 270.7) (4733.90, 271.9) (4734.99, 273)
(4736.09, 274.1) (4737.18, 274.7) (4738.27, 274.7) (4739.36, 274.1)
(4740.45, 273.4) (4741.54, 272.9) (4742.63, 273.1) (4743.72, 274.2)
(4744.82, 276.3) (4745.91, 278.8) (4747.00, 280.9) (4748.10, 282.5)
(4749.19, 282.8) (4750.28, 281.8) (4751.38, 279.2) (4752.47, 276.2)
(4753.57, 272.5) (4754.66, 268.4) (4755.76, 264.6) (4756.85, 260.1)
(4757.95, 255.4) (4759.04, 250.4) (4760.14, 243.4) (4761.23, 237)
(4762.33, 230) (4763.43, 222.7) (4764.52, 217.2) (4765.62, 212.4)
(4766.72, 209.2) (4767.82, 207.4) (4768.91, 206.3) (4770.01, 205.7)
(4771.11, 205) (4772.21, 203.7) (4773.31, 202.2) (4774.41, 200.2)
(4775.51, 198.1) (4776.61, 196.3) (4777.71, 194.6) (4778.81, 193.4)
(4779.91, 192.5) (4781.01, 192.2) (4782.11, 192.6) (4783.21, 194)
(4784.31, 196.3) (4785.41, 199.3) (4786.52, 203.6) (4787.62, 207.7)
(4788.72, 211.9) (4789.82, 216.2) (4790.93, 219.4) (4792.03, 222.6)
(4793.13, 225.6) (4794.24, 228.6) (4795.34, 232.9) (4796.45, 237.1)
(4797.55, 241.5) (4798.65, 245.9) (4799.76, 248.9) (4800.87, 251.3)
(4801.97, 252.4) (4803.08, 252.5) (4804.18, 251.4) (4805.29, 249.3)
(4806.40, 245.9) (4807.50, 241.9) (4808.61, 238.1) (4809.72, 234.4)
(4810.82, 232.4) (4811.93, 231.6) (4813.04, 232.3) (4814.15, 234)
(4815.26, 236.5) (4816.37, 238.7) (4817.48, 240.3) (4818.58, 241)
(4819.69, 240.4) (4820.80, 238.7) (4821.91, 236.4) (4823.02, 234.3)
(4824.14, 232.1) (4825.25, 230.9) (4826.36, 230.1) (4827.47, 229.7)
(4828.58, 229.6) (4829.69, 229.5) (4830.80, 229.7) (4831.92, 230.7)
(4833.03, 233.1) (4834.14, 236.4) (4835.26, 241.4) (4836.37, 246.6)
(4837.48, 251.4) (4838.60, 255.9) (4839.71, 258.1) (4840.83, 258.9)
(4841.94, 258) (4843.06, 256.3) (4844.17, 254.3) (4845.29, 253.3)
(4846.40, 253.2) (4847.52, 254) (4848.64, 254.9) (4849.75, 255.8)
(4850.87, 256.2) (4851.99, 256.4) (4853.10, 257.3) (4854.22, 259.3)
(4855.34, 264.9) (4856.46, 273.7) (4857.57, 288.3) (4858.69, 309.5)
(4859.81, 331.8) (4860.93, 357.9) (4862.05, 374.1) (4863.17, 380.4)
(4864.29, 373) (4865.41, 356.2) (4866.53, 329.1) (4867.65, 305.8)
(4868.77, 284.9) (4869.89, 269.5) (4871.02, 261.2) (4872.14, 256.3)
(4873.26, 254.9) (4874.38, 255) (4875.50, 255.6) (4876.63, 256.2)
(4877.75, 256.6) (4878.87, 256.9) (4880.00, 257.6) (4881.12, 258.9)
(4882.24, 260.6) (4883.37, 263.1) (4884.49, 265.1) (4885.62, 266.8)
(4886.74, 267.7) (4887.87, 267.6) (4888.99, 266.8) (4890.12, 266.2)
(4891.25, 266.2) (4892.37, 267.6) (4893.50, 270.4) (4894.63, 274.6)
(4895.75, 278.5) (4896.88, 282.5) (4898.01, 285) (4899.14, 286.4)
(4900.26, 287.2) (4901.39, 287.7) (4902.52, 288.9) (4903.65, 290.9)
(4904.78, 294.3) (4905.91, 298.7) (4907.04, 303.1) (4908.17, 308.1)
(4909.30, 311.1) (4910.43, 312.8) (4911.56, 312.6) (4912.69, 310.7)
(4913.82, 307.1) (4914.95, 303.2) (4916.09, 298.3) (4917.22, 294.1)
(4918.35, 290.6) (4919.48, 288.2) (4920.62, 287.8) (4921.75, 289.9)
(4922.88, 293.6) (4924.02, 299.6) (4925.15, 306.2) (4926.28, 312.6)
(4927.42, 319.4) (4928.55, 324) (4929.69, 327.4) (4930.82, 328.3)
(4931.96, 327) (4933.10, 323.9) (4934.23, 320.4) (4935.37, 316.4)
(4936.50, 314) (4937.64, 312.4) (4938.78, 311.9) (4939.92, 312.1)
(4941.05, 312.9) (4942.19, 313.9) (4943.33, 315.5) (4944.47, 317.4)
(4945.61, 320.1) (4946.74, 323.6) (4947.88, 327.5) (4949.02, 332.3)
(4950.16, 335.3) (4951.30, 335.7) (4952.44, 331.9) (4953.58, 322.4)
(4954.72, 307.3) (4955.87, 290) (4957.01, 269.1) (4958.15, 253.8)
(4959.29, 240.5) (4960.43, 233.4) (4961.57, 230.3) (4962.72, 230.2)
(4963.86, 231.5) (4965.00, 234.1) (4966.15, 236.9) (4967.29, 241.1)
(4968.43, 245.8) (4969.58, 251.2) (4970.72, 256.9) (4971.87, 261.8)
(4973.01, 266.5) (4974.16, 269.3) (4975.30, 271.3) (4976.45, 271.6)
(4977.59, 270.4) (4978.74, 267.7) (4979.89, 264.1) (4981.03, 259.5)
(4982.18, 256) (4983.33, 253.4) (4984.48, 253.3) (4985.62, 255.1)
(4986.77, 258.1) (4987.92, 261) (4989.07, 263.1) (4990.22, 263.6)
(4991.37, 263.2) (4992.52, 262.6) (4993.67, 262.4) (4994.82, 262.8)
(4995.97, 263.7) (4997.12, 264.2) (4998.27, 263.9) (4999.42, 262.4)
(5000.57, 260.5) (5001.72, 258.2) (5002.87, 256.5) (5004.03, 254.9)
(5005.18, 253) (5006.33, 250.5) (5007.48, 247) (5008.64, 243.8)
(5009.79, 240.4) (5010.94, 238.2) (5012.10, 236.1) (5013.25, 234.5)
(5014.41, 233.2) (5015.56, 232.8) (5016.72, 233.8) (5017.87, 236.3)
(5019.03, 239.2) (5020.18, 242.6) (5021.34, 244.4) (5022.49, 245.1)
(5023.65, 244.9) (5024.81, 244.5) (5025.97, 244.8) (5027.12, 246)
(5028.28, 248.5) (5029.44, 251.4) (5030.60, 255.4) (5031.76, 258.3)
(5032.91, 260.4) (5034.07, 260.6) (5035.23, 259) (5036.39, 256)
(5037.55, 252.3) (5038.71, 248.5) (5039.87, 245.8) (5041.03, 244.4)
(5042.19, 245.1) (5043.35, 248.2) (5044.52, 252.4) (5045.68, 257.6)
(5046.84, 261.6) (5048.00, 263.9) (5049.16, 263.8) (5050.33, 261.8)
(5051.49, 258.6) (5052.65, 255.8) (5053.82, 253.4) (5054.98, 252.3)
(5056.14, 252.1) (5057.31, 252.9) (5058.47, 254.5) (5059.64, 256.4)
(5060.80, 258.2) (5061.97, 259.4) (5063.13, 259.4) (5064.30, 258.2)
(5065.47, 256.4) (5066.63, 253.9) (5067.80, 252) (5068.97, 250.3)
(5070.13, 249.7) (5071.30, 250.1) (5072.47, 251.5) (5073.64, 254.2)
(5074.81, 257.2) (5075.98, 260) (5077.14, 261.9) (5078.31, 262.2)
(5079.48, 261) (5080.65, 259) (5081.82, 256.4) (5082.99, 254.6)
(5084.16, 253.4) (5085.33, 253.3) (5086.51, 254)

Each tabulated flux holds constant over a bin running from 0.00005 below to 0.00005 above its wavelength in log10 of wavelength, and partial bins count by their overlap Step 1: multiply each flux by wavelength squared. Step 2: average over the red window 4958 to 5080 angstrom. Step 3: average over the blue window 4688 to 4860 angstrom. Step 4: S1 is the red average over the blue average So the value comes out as 1.1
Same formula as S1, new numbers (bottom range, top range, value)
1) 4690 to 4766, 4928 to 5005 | 1.15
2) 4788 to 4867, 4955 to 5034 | 1.06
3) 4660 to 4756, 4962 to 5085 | 1.06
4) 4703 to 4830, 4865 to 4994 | 1.24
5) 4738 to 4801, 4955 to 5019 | 1.18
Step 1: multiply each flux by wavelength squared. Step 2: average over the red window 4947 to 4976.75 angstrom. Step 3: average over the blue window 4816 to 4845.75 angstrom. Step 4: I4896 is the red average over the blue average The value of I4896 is 1.2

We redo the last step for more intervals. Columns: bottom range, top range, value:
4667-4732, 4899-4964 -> 1.24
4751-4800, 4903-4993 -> 1.39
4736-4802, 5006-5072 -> 1.19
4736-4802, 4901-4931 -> 1.37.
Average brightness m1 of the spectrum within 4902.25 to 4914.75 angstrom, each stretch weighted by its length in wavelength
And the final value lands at 304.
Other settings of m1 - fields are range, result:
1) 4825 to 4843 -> 241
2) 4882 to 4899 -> 270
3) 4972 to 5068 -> 254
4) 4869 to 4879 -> 259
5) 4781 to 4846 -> 235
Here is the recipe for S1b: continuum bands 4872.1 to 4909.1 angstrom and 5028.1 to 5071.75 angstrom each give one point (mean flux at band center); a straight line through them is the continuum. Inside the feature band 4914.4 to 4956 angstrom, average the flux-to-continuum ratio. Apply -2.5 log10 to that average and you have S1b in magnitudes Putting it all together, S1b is -0.17 mag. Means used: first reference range 273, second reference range 255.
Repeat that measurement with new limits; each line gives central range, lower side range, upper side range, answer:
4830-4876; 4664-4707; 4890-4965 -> 0.05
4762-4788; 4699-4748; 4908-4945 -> 0.36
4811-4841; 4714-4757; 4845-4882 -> 0.18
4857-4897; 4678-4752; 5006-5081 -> -0.10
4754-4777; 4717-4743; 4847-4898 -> 0.21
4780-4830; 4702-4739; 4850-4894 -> 0.21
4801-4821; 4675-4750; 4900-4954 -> 0.20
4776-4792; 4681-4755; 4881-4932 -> 0.35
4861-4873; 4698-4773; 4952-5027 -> -0.23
